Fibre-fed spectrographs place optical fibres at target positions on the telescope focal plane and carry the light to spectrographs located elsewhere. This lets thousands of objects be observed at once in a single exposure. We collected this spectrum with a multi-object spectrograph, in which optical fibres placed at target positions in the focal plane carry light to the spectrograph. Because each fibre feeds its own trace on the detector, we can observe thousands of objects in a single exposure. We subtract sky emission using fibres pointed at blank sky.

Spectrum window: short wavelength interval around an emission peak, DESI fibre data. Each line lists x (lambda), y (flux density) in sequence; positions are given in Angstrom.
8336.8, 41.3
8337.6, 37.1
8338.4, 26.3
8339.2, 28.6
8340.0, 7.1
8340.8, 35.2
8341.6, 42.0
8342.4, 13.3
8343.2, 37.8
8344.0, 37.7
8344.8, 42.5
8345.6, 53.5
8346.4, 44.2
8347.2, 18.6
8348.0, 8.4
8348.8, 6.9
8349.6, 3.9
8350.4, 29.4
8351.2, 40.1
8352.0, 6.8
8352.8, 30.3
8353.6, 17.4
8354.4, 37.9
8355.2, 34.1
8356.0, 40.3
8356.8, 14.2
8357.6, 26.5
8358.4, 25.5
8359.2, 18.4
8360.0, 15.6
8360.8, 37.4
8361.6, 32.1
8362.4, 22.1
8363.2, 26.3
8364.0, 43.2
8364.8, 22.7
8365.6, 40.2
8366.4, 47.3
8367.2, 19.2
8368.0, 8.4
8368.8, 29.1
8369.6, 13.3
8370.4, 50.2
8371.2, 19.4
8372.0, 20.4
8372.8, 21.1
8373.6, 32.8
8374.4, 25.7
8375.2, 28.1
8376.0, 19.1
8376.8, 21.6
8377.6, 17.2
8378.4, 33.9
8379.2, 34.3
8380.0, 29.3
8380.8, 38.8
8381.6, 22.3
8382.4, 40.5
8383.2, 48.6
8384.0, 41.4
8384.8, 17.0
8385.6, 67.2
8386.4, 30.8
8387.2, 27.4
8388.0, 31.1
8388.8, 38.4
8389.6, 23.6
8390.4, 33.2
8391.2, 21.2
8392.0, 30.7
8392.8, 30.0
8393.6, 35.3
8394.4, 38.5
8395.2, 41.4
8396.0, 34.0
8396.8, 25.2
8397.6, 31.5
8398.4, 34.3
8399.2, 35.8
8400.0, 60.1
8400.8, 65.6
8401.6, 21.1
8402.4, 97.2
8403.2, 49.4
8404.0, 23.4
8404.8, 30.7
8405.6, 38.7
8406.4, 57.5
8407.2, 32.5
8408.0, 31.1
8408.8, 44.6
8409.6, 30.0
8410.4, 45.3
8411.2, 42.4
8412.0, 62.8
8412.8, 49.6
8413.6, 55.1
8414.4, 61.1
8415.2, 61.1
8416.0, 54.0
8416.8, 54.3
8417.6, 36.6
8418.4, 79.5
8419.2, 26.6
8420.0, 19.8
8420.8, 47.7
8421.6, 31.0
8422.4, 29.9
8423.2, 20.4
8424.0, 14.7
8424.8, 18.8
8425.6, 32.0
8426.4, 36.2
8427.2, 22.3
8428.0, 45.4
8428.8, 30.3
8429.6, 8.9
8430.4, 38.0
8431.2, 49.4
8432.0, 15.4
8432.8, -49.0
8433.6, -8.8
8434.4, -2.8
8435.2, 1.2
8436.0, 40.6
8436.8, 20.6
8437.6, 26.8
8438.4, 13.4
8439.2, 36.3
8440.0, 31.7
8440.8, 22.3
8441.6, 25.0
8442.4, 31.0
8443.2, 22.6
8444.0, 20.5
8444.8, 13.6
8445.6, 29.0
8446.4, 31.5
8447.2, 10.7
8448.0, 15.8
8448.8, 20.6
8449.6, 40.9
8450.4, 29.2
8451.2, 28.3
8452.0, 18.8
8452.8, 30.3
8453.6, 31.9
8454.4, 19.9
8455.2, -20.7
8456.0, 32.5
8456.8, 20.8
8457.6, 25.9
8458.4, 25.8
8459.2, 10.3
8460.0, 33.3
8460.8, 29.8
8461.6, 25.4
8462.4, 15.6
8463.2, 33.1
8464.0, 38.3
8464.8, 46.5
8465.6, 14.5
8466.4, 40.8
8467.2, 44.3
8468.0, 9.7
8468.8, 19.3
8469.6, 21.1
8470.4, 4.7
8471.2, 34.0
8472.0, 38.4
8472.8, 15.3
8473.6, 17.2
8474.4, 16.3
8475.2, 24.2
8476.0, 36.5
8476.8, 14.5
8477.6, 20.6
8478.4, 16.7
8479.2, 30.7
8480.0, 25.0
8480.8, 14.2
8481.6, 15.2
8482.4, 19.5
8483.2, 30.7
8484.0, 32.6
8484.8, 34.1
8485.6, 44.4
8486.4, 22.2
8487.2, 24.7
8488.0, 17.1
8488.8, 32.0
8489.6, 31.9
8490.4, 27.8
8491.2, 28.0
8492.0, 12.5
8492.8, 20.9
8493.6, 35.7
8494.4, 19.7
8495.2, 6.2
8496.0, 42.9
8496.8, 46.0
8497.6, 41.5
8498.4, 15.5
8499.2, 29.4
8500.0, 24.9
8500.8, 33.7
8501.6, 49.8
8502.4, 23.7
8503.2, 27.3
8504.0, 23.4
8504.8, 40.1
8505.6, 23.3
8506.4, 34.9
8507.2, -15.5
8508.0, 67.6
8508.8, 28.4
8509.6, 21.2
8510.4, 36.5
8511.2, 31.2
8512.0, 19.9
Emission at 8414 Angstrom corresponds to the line [O III]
